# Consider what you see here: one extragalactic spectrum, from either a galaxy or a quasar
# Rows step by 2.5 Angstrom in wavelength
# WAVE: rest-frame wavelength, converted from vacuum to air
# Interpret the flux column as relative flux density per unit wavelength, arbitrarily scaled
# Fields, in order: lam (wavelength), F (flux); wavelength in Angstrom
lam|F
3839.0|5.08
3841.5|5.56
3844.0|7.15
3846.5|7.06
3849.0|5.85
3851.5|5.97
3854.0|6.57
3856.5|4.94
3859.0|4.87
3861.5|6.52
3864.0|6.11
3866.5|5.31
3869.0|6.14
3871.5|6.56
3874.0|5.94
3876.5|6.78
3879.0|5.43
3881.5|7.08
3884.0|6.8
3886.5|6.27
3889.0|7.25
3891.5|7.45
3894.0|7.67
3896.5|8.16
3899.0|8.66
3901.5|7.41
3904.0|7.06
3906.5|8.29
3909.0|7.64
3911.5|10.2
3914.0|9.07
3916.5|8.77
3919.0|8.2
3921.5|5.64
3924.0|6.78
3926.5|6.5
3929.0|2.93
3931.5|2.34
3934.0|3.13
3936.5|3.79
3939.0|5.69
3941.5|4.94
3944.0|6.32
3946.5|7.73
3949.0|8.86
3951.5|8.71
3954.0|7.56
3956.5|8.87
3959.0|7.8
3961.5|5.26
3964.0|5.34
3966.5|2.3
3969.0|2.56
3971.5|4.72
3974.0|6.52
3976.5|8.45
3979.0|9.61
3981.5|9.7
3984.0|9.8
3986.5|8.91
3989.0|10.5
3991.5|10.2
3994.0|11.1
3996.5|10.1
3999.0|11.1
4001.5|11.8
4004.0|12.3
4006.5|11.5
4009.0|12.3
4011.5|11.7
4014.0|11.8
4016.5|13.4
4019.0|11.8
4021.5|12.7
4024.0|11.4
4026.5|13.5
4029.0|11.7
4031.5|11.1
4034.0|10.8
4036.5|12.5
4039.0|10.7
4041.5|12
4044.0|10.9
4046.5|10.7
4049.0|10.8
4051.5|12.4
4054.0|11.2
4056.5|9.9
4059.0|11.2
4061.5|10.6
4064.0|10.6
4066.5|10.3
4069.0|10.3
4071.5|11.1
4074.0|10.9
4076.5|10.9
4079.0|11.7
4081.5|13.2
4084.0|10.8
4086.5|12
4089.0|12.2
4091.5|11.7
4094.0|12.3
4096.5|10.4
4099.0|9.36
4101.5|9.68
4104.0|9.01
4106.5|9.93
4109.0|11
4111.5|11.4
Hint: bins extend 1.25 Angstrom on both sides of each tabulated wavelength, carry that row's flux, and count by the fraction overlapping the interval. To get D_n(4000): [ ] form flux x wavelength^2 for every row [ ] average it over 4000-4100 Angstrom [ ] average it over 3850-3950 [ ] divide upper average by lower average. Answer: 1.89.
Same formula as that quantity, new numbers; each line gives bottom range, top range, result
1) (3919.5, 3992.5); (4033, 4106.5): 1.76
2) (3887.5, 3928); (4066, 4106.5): 1.55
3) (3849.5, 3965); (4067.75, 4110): 1.81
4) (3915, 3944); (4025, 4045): 2.27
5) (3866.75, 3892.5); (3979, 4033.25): 1.85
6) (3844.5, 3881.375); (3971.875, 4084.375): 1.97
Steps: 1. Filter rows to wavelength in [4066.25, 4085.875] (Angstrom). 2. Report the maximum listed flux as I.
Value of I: 13.2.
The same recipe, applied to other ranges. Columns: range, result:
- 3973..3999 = 11.1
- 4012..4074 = 13.5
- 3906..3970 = 10.2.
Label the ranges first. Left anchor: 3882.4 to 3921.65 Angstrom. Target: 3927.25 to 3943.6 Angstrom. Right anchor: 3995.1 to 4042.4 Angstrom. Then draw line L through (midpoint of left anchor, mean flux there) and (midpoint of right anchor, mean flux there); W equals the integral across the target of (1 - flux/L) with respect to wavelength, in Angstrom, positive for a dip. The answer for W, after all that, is 9.06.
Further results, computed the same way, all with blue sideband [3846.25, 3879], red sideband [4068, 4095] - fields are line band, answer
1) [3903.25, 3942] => 5.75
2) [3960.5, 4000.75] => 5.01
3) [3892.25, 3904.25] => -1.64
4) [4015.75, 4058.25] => -4.86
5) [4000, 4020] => -4.77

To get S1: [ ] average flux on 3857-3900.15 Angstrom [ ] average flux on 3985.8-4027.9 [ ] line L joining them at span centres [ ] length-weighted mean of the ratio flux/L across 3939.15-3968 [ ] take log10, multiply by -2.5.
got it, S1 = 0.388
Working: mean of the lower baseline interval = 6.61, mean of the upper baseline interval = 11.6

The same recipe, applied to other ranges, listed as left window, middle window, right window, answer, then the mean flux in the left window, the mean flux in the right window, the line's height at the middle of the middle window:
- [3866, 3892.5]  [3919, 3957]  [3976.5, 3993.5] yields 0.36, 6.48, 9.75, 8.29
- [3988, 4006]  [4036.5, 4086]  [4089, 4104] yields -0.03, 11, 10.7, 10.8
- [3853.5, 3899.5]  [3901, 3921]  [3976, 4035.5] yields -0.07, 6.52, 11.2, 7.76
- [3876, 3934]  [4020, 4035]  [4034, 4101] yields -0.17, 6.98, 11.2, 10.1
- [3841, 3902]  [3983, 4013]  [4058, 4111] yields -0.20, 6.54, 10.9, 9.14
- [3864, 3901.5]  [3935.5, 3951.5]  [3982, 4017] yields 0.37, 6.82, 11.1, 9.05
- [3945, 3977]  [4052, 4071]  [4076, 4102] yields -0.04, 6.47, 11.4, 10.3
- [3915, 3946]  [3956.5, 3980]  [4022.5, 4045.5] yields 0.28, 5.5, 11.6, 7.74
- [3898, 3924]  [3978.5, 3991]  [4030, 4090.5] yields -0.02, 8.03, 11.2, 9.6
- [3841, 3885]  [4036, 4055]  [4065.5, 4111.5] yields -0.13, 6.15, 10.9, 10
